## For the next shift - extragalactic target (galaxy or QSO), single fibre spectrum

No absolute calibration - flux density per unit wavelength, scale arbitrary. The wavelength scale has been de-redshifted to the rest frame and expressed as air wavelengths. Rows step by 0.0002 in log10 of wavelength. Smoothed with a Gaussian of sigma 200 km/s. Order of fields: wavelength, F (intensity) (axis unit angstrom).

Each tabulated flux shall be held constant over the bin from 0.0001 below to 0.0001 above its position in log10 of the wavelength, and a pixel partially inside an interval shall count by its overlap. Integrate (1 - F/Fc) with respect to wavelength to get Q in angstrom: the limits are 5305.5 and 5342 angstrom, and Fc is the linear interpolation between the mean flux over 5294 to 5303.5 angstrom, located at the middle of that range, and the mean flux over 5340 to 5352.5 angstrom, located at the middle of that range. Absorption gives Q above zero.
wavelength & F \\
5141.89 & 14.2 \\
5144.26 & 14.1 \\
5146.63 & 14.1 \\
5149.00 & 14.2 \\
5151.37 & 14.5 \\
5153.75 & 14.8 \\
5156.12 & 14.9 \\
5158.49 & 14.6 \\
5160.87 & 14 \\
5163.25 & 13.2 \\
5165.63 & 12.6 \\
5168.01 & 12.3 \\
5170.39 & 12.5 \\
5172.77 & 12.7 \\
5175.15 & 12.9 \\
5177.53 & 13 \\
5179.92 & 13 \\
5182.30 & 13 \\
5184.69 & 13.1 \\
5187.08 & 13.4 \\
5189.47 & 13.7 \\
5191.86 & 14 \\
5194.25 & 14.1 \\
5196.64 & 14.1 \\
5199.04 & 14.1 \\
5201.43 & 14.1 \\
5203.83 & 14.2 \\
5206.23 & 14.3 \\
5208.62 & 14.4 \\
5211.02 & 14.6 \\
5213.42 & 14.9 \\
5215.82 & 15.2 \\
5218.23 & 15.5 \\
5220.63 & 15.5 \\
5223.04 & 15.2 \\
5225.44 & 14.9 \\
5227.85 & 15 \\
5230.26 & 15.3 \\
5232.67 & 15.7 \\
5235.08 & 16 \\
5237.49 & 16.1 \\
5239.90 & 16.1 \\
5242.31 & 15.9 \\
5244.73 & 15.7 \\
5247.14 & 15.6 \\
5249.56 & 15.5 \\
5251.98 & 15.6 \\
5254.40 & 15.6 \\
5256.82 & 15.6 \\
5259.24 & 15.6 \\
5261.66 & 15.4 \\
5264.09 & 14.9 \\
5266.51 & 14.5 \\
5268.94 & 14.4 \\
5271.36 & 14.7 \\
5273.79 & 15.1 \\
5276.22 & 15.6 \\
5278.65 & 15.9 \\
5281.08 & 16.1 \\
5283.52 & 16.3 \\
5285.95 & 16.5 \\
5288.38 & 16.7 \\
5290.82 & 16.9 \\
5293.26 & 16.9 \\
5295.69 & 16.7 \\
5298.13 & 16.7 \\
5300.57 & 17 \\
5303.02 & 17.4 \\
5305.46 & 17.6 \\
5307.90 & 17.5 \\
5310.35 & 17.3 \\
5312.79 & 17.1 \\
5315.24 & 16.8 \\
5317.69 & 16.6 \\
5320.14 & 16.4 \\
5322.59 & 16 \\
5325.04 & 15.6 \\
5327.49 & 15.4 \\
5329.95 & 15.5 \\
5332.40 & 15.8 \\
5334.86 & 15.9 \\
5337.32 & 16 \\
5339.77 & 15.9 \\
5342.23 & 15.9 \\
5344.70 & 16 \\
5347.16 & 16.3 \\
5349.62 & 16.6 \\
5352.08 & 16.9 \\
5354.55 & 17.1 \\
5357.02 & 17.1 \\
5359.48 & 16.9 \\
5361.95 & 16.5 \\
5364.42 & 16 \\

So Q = 0.6 angstrom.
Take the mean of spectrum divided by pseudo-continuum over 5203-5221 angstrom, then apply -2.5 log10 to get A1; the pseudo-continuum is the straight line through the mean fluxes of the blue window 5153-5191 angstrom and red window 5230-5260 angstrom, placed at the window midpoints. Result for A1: -0.01 mag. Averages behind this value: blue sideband 13.3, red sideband 15.7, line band 14.8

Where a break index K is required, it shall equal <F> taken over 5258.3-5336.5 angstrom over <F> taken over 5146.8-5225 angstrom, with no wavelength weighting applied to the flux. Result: 1.16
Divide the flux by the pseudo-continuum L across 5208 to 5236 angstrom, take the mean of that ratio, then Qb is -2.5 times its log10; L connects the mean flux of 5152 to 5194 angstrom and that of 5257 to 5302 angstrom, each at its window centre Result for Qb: -0.05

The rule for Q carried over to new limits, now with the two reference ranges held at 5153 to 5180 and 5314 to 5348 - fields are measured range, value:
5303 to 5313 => -1.1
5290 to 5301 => -1.0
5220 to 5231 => -0.7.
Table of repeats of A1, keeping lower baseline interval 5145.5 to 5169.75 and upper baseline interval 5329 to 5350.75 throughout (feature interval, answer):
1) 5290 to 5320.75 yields -0.094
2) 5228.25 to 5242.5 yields -0.072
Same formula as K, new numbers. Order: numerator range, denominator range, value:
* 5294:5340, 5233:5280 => 1.07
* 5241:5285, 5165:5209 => 1.15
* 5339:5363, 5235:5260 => 1.05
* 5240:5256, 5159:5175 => 1.21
